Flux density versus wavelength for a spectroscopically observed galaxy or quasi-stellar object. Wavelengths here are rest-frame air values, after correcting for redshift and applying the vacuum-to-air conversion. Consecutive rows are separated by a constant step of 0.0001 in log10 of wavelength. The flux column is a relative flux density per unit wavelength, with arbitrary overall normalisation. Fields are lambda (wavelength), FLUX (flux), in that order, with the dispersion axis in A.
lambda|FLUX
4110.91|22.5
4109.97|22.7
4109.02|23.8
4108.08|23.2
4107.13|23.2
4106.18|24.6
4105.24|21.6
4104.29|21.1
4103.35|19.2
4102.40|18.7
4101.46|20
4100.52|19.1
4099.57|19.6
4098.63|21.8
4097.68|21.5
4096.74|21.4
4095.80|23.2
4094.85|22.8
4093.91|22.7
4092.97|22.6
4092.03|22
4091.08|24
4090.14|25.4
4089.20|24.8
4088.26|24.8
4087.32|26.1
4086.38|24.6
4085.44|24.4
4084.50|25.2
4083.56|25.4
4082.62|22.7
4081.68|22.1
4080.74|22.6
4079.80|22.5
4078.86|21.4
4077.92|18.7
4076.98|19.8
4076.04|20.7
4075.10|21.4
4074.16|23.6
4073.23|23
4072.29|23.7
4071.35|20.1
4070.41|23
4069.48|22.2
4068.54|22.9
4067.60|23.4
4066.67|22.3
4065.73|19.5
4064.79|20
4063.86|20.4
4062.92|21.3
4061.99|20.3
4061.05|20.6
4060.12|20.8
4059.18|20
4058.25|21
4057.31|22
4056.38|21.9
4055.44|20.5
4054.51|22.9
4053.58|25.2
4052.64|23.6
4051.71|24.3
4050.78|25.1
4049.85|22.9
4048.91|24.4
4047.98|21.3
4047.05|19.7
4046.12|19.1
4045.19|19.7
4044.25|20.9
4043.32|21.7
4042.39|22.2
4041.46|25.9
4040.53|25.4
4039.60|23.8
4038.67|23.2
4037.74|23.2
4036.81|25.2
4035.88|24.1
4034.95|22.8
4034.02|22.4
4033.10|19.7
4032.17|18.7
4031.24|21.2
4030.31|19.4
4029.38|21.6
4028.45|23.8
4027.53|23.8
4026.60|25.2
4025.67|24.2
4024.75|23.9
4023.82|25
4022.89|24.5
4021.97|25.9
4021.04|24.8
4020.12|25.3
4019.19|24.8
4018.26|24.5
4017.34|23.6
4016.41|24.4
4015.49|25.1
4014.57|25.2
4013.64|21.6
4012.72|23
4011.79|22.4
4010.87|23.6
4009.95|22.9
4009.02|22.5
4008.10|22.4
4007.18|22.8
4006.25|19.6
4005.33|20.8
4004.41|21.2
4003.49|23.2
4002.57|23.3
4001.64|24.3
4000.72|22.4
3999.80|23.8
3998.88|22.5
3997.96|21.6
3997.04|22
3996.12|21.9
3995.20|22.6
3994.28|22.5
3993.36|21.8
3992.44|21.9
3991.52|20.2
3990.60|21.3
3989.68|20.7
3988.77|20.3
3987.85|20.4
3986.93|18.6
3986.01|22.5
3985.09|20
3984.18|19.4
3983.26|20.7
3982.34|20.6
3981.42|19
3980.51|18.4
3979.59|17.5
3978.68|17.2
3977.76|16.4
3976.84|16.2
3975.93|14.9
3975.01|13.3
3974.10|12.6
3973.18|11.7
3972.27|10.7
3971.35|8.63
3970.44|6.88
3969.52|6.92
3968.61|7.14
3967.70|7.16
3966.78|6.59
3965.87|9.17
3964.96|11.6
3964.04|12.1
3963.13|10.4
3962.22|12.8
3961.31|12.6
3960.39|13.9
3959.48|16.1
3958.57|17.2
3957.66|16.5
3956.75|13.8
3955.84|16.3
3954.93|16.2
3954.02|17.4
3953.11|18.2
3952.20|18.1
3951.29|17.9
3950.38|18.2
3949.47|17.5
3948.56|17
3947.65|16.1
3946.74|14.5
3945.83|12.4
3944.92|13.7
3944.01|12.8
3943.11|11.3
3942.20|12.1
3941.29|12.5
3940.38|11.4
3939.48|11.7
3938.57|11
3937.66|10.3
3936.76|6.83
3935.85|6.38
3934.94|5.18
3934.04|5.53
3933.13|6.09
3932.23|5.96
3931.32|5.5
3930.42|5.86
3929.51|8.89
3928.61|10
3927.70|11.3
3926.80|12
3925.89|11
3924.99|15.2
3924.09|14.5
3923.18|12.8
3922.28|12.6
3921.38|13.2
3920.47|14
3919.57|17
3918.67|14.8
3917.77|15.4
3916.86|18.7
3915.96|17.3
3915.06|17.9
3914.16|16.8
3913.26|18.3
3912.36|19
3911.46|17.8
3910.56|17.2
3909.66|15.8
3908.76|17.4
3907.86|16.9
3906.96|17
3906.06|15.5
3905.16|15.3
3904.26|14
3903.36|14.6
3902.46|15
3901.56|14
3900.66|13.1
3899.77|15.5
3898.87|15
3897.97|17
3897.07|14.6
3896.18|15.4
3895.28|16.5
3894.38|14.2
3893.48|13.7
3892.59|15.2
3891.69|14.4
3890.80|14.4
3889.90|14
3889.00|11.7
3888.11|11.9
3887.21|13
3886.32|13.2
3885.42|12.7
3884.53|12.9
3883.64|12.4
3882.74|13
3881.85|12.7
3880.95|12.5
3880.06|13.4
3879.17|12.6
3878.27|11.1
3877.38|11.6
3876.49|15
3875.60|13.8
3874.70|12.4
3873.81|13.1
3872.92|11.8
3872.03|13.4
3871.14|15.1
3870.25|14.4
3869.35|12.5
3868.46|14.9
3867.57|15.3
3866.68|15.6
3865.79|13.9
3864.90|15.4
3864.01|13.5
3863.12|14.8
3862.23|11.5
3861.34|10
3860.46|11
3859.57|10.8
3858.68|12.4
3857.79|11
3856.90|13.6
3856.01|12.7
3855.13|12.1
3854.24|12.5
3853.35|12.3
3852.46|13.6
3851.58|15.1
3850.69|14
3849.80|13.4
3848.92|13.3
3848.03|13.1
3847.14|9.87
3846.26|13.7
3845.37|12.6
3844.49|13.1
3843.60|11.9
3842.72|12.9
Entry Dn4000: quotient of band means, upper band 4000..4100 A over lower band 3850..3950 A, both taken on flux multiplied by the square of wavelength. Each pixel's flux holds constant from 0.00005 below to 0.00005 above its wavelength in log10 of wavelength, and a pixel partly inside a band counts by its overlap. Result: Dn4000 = 1.84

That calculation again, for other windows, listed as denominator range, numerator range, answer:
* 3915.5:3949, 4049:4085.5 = 2.03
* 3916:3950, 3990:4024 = 2.03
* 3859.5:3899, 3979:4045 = 1.77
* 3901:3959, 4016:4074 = 1.74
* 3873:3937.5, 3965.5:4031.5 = 1.57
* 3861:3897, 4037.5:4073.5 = 1.79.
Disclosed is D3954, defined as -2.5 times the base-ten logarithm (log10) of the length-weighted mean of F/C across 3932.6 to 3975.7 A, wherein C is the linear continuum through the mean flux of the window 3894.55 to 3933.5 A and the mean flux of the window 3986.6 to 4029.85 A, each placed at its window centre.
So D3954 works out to 0.41 mag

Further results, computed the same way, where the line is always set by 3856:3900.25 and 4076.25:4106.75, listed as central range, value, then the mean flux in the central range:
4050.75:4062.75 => -0.06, 22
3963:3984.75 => 0.31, 13.2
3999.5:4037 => -0.20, 23.1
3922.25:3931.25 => 0.36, 11.1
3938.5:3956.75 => 0.11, 14.9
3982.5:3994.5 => -0.15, 20.8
